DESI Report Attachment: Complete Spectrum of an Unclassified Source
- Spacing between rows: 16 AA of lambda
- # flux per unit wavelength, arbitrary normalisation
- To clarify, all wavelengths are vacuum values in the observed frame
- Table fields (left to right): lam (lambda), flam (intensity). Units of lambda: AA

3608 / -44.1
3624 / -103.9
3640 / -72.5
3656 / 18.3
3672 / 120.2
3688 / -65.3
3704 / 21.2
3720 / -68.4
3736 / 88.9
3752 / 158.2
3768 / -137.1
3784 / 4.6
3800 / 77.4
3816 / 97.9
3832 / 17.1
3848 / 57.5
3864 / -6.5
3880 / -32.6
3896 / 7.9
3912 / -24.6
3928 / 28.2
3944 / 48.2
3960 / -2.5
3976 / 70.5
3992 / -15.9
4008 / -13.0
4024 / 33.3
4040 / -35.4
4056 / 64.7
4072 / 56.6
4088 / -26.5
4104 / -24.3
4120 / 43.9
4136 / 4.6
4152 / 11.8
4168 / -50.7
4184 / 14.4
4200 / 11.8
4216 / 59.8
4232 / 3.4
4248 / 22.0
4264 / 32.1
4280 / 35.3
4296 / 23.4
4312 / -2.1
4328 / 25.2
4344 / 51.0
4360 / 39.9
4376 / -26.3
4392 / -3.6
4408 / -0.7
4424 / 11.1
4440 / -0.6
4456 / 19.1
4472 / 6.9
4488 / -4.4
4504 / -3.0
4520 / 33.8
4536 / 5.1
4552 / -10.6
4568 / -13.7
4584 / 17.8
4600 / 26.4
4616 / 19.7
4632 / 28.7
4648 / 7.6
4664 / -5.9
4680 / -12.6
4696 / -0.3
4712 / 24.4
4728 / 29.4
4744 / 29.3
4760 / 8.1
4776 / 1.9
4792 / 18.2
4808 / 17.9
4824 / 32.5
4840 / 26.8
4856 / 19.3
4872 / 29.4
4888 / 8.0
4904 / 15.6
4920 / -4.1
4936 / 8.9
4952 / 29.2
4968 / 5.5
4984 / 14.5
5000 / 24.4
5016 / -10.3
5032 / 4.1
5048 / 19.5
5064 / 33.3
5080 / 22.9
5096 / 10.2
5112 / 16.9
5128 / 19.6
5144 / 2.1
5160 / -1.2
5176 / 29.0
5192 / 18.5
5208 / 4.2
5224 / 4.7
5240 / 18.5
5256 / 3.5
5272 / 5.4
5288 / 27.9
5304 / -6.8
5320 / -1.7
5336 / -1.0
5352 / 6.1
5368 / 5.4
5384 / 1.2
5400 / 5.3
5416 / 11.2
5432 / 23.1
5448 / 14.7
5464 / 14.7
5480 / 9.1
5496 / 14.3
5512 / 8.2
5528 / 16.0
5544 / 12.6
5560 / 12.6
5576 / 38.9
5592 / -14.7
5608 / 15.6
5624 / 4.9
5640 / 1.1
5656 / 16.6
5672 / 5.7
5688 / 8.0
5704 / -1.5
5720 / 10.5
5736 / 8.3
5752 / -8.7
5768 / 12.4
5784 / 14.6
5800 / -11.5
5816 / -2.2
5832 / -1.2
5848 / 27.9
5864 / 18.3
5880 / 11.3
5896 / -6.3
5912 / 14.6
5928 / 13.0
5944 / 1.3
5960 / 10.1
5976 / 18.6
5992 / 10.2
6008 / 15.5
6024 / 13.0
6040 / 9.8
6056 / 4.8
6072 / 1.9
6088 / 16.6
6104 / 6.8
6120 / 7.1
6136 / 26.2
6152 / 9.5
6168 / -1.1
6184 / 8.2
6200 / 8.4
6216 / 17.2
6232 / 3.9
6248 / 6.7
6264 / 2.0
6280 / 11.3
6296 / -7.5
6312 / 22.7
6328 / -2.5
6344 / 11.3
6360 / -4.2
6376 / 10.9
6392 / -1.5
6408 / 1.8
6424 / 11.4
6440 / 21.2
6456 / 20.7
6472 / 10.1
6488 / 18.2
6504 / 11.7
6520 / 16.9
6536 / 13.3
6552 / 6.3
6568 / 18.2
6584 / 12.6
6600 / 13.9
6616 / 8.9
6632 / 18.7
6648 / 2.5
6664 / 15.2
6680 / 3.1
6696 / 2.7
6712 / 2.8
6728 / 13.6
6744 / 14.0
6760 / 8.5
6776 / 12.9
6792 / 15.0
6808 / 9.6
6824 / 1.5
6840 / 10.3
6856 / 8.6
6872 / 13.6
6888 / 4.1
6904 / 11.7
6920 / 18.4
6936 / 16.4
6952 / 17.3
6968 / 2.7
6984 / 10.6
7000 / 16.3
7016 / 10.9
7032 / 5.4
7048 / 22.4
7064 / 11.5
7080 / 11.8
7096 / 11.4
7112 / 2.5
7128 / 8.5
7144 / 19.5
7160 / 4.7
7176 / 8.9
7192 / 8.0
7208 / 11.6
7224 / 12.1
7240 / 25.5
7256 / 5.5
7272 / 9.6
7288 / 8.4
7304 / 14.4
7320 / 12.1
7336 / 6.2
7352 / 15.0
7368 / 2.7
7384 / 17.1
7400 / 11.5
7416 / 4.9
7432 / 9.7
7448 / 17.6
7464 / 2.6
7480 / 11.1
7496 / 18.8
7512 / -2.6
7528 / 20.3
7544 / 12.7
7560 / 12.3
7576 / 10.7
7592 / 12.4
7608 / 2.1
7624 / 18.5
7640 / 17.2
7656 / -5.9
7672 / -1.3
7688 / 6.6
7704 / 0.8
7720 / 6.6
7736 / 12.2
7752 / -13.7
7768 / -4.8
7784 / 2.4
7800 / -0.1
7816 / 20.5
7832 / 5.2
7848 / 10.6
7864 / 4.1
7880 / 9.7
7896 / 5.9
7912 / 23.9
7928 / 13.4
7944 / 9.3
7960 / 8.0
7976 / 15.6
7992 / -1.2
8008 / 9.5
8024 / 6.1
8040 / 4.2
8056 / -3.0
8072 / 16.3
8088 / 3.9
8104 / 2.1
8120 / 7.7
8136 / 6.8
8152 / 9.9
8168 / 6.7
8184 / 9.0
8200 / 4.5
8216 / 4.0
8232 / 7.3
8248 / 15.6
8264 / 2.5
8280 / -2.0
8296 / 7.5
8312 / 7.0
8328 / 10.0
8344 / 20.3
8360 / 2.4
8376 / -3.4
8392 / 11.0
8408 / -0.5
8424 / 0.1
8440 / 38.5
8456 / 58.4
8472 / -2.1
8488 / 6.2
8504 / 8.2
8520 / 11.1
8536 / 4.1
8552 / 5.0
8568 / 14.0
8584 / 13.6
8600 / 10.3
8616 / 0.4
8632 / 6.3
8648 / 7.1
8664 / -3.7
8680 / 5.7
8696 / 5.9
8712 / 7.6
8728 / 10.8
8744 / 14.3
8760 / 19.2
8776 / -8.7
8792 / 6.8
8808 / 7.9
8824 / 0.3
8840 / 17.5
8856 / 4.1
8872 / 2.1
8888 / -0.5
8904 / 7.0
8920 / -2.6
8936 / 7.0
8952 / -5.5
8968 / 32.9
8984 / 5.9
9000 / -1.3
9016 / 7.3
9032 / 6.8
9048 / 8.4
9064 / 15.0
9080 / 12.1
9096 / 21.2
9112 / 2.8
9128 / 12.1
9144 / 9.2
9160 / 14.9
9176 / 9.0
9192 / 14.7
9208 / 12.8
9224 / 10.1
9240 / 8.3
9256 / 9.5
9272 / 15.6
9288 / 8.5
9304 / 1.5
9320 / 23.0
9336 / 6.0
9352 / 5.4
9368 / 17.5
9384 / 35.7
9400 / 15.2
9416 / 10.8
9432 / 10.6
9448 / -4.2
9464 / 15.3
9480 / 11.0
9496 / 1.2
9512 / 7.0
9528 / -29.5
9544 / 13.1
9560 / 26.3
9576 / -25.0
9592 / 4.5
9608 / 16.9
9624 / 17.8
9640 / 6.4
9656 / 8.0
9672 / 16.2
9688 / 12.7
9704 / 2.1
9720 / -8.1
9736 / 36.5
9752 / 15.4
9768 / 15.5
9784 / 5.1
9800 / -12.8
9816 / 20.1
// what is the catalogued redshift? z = 1.27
